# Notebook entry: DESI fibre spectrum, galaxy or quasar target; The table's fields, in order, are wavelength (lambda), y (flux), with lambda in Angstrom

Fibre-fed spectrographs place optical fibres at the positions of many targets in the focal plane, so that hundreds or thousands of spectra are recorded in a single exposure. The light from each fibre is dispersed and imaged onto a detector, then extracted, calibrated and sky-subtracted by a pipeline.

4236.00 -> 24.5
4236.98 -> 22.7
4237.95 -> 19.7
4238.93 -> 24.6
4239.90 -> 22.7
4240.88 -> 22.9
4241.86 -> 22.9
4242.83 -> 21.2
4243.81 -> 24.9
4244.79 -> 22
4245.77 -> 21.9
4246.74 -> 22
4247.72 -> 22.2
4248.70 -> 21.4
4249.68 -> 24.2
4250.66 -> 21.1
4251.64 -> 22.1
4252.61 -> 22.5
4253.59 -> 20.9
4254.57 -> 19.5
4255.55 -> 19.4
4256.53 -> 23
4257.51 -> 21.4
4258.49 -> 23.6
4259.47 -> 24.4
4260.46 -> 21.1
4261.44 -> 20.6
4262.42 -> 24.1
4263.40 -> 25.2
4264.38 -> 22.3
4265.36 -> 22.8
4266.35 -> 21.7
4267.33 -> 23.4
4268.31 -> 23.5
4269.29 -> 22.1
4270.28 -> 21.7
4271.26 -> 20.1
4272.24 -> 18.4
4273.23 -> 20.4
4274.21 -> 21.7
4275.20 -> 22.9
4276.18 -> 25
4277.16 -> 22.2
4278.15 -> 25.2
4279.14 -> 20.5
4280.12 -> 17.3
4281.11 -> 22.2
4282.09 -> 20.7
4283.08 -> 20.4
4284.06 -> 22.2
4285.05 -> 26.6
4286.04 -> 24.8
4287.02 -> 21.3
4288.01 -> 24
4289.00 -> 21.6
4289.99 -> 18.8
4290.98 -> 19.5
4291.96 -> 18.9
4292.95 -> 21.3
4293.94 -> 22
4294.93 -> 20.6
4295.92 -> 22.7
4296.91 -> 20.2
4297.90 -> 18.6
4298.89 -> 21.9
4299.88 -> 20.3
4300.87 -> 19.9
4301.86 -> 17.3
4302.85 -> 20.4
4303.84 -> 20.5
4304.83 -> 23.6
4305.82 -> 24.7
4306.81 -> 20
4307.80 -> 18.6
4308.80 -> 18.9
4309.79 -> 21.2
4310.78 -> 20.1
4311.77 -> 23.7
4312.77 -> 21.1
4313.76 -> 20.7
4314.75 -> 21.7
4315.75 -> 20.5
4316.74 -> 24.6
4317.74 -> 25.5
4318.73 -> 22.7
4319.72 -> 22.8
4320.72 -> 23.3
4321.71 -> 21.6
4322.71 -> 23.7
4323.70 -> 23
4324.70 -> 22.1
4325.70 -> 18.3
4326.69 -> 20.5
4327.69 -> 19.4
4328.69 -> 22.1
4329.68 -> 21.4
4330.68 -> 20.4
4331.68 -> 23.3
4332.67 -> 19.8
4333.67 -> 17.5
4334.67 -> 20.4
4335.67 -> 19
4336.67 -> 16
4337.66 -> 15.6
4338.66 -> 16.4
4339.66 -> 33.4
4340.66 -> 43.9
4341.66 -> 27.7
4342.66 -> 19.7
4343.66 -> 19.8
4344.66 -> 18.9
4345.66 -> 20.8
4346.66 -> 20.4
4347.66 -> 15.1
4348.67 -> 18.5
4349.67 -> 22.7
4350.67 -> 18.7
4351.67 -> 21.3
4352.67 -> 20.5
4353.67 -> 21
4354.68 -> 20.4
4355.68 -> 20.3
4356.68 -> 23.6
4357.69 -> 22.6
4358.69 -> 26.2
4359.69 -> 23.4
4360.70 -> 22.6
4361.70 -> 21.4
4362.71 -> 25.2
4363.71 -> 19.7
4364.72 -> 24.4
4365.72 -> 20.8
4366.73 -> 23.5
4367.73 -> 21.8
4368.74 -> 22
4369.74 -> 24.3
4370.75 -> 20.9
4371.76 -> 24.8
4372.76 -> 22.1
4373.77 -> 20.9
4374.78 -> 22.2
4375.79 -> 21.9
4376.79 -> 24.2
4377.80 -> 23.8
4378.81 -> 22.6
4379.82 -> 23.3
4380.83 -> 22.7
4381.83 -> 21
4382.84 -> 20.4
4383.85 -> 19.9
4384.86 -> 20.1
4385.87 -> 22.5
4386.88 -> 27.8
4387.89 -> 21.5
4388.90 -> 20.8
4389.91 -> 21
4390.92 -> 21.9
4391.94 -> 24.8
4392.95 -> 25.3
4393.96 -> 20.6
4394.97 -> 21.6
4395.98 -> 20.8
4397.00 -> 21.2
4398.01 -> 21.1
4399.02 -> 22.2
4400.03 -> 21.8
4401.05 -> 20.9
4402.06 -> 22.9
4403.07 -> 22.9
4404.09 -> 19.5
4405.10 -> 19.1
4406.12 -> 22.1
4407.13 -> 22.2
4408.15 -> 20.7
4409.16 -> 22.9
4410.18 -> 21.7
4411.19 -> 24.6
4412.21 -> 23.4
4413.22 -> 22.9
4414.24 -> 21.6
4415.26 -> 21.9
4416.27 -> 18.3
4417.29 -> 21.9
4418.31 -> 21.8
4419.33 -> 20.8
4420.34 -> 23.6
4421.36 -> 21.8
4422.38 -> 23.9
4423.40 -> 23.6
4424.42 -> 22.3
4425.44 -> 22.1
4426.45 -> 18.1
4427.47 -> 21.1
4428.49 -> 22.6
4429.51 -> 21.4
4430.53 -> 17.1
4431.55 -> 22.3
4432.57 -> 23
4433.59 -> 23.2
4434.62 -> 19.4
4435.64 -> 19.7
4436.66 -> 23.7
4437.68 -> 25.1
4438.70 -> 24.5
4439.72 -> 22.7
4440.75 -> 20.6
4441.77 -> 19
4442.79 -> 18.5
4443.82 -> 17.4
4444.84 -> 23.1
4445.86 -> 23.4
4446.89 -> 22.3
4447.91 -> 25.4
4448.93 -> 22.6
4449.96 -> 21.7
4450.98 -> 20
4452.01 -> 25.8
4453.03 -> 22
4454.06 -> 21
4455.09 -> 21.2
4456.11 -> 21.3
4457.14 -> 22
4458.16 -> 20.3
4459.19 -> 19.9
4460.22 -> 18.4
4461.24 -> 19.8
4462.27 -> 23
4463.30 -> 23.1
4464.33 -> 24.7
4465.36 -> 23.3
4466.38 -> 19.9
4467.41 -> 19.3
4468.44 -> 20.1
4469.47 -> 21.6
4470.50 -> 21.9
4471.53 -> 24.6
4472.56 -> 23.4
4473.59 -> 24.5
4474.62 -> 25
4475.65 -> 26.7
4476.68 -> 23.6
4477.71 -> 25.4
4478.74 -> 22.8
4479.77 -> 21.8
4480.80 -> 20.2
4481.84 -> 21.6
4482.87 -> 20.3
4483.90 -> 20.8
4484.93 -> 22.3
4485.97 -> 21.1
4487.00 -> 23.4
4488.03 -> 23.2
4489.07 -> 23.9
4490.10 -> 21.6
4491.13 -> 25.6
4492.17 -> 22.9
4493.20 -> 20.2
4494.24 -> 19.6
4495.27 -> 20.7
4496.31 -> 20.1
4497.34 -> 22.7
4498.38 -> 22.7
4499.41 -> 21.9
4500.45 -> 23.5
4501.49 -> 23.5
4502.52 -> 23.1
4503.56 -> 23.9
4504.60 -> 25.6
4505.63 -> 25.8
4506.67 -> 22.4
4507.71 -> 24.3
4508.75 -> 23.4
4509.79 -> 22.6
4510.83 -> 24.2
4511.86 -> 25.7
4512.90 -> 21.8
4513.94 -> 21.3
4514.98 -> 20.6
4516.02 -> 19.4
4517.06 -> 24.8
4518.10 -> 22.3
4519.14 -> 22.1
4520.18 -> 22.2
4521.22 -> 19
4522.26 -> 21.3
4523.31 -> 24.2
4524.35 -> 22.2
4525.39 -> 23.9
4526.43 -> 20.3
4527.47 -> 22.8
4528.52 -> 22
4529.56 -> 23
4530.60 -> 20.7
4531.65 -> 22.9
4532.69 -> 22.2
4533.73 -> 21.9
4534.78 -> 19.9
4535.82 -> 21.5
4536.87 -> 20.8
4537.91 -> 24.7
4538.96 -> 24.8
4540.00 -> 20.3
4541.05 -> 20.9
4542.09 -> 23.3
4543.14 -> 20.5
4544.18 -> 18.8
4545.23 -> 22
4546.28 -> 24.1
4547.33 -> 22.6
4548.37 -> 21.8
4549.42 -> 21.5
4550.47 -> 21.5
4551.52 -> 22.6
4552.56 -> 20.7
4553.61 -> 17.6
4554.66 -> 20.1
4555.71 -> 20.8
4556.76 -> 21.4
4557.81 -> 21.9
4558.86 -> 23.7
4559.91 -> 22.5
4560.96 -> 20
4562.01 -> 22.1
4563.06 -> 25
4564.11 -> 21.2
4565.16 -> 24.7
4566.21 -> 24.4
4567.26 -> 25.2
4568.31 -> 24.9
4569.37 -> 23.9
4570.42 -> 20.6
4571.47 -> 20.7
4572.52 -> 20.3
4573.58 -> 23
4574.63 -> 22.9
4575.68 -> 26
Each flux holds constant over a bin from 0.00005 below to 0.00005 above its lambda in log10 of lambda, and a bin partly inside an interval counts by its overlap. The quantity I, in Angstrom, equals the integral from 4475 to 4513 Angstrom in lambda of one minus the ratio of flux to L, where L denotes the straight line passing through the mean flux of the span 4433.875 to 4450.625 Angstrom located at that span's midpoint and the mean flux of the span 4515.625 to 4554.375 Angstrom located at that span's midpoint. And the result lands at -1.8 Angstrom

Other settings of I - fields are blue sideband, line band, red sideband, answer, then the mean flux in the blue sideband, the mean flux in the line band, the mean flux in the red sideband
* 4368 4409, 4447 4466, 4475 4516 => 0.43 Angstrom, 22.1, 22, 22.7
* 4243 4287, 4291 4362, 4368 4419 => 2.21 Angstrom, 22.2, 21.4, 22.1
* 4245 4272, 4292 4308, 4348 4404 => 0.97 Angstrom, 22.1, 20.8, 22.1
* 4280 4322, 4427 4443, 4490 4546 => 0.31 Angstrom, 21.4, 21.5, 22.3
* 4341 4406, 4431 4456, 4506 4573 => 0.05 Angstrom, 21.9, 22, 22.1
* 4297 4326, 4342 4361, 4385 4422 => 0.67 Angstrom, 21.4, 20.9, 22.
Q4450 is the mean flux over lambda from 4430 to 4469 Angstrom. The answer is 21.6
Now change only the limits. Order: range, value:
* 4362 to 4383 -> 22.5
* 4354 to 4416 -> 22.2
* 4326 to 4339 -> 19.4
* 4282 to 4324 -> 21.5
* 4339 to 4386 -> 22.5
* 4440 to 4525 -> 22.3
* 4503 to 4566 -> 22.2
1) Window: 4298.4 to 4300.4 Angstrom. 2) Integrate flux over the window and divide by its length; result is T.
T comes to 21.1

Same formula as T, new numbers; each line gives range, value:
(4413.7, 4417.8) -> 20.9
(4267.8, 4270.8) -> 22.4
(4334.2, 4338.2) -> 17.7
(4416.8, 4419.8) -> 21.5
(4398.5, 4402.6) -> 22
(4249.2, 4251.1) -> 22.7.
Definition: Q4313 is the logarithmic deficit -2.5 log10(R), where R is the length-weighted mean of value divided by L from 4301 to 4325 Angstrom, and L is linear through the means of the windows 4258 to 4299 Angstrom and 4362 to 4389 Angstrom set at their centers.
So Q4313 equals 0.02 mag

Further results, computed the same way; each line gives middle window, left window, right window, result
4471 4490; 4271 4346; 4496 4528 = -0.02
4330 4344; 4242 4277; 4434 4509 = -0.01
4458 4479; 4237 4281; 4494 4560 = -0.02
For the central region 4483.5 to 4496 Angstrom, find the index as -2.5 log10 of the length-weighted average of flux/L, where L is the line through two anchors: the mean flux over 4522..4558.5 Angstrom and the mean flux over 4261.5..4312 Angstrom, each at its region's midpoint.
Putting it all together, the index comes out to -0.02 mag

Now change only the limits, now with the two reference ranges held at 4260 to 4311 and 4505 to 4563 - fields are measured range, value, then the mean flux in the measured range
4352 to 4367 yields -0.034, 22.3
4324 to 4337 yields 0.077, 20.1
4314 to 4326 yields -0.047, 22.5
